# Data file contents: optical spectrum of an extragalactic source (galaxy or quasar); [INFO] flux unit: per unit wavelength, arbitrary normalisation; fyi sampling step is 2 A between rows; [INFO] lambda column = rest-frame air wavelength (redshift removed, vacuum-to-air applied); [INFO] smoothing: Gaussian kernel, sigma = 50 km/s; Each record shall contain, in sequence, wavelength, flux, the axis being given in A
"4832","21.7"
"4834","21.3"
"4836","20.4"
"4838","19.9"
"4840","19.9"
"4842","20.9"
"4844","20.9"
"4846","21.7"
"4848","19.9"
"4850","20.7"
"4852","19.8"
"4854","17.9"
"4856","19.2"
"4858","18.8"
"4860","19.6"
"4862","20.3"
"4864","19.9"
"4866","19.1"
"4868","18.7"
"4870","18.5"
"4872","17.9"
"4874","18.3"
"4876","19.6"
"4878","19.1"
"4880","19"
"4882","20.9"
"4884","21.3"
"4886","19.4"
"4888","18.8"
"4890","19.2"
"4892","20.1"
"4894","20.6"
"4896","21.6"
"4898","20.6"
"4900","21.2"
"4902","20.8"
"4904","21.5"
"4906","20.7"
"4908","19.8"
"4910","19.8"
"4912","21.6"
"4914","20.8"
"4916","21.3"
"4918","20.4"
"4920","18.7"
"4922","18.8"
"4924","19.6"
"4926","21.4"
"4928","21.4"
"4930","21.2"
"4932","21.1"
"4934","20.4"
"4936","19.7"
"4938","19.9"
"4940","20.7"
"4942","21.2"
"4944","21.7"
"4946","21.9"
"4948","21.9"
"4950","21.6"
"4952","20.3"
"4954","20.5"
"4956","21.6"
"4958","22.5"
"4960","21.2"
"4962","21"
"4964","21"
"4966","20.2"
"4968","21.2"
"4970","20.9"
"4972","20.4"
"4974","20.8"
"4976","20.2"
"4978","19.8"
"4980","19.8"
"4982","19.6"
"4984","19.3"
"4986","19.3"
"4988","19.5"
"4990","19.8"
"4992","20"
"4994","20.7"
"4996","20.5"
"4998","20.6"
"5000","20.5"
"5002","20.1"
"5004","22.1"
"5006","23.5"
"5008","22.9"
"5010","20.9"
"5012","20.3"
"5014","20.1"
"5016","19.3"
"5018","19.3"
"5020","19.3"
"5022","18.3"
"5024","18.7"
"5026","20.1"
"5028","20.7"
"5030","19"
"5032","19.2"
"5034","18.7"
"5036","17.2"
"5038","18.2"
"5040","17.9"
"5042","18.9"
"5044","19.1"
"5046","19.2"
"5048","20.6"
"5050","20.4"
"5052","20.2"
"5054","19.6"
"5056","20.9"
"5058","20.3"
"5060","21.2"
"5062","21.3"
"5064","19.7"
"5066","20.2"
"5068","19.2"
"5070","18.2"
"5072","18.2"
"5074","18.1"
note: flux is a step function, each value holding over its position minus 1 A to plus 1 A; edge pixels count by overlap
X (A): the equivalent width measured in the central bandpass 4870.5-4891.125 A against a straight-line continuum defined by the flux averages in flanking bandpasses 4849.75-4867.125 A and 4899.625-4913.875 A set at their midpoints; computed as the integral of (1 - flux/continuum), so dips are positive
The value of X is 0.7 A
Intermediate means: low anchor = 19.4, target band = 19.3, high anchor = 20.8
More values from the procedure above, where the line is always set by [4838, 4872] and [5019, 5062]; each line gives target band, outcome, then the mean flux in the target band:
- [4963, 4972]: -0.6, 20.8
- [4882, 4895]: -0.2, 20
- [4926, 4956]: -2.2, 21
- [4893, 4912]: -1.1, 20.8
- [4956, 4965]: -0.9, 21.4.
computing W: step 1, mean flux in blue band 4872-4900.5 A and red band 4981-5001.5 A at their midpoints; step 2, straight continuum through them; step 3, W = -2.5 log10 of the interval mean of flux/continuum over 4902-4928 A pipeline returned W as -0.03 mag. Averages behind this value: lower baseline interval 19.9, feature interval 20.4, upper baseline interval 20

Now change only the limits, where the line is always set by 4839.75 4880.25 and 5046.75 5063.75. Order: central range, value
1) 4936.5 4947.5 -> -0.06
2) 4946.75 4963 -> -0.07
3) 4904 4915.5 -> -0.05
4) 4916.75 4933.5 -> -0.03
